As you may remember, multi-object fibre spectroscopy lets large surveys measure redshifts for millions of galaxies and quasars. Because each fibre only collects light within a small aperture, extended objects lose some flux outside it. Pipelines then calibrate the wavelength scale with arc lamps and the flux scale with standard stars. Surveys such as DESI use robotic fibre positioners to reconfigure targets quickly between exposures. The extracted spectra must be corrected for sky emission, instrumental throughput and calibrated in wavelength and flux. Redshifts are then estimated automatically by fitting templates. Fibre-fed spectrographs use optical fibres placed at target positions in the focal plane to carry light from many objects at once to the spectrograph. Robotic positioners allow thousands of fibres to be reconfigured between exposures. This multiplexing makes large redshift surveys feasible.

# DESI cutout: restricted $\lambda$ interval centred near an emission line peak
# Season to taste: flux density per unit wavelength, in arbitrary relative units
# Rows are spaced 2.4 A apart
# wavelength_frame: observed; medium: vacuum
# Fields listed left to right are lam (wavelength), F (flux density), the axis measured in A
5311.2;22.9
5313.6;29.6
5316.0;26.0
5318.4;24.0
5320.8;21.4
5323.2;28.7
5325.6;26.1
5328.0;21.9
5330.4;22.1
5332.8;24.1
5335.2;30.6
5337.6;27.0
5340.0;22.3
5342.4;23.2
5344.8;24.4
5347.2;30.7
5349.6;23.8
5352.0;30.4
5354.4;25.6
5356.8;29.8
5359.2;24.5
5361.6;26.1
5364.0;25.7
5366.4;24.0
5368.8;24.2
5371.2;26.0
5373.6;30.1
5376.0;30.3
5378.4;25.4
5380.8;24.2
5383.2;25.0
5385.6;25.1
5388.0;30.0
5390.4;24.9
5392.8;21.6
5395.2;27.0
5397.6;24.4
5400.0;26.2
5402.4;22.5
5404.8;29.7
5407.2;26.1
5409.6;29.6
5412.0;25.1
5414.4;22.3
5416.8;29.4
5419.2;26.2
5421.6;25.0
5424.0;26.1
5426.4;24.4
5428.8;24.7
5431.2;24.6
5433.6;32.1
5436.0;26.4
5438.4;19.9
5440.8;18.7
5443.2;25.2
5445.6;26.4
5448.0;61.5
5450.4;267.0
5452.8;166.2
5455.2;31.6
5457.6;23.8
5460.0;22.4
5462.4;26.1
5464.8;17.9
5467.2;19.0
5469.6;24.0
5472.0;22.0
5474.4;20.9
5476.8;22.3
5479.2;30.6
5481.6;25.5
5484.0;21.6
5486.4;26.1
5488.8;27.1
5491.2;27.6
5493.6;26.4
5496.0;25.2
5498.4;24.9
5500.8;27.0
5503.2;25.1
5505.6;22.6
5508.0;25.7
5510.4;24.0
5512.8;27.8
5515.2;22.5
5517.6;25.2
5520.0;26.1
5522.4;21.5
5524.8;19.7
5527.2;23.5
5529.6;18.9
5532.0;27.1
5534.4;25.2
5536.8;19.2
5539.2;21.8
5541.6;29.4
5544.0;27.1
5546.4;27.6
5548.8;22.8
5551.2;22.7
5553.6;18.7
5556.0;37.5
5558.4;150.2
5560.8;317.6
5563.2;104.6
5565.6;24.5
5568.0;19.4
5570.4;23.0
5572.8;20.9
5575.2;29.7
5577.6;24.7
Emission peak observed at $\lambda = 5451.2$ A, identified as Hbeta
